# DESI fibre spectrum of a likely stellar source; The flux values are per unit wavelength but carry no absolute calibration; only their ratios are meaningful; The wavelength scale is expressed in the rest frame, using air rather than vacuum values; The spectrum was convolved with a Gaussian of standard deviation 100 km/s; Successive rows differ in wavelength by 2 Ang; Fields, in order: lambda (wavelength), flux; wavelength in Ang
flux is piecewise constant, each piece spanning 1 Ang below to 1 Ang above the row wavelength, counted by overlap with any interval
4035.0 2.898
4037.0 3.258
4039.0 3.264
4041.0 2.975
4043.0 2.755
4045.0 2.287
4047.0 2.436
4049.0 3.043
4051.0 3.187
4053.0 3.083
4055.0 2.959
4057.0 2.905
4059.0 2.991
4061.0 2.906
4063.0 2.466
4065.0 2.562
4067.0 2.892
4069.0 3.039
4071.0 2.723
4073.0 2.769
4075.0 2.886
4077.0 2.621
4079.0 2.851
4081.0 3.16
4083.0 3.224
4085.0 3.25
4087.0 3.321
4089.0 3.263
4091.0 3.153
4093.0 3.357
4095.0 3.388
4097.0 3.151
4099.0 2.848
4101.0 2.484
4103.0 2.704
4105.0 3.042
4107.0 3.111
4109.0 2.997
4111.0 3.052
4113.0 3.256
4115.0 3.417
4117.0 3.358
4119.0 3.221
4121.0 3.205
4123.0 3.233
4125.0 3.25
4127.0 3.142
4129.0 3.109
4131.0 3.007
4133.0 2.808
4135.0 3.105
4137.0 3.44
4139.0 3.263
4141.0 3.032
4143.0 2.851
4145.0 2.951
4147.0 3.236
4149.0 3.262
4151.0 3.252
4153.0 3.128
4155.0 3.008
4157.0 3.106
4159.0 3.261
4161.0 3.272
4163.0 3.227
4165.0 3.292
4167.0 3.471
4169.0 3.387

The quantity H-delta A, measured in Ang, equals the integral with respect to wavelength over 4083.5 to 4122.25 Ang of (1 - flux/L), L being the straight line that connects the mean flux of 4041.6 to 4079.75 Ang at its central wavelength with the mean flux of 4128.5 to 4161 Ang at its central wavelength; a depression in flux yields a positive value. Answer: -2.26 Ang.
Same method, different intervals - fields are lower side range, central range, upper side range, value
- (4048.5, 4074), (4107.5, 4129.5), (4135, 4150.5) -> -1.0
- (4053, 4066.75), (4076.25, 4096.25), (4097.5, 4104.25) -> -2.9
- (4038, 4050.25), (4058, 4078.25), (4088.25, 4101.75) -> 1.1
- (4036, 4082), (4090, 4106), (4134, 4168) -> -0.1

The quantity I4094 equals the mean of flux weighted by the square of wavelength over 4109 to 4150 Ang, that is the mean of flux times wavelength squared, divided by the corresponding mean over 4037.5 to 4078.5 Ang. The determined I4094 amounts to 1.15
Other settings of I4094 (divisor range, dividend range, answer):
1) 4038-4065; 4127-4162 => 1.15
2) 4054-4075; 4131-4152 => 1.15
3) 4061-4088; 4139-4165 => 1.12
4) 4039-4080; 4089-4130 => 1.13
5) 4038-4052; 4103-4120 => 1.14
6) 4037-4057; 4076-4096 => 1.11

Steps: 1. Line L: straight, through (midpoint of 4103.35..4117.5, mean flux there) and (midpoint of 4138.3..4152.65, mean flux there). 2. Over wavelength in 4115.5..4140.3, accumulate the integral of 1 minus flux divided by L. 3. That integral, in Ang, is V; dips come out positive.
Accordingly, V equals -0.4 Ang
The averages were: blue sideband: 3.15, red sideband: 3.12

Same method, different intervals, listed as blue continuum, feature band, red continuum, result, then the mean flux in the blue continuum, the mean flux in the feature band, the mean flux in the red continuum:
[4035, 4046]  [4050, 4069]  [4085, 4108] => 0.5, 2.91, 2.89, 3.08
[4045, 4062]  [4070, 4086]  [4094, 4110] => 0.0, 2.9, 2.94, 2.97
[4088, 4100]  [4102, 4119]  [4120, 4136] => 0.1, 3.19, 3.12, 3.11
